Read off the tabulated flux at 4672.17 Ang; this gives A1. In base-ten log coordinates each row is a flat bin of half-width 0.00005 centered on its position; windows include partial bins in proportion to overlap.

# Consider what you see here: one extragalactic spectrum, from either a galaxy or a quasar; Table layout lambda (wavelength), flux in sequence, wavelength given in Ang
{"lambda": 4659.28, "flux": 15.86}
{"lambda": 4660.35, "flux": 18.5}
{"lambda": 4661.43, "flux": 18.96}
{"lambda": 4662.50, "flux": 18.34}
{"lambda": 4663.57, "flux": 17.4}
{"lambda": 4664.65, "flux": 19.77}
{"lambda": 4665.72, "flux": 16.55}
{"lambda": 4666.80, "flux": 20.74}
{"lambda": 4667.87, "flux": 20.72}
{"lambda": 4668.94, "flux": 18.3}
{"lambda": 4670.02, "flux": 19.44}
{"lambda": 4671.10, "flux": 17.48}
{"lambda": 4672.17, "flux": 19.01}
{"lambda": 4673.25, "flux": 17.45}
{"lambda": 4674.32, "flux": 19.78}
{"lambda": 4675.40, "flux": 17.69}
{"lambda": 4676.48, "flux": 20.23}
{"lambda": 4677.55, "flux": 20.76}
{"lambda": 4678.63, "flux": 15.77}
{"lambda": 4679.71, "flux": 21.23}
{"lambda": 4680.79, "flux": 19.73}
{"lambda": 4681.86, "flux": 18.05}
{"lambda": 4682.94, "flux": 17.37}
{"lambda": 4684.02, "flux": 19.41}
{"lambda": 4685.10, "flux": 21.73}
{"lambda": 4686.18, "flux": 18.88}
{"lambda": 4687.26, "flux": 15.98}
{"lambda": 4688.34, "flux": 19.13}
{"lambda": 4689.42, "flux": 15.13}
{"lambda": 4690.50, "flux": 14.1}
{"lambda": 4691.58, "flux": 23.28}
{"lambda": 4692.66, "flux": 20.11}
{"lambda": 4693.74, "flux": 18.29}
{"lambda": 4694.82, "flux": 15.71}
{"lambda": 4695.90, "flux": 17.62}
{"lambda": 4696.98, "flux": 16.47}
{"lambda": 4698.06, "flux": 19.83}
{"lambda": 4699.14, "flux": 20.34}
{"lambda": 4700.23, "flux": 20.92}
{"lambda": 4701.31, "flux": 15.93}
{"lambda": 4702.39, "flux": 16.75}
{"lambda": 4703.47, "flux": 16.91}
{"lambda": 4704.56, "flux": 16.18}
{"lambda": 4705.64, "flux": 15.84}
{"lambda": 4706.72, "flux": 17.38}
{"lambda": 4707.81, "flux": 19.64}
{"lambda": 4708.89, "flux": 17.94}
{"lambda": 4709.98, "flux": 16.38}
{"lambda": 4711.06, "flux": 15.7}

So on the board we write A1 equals 19.01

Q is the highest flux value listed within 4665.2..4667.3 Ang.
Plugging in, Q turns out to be 20.74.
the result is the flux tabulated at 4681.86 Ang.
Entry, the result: 18.05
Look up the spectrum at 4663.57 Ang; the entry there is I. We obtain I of 17.4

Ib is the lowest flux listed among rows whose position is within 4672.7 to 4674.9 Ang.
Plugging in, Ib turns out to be 17.45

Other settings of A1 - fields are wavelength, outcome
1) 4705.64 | 15.84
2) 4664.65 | 19.77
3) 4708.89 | 17.94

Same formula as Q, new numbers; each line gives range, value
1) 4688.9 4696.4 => 23.28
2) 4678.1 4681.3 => 21.23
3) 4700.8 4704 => 16.91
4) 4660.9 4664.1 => 18.96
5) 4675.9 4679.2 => 20.76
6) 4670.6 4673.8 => 19.01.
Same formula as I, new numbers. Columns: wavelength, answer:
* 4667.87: 20.72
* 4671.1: 17.48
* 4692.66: 20.11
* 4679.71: 21.23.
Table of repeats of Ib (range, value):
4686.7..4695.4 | 14.1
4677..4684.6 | 15.77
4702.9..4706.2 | 15.84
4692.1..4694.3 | 18.29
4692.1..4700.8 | 15.71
